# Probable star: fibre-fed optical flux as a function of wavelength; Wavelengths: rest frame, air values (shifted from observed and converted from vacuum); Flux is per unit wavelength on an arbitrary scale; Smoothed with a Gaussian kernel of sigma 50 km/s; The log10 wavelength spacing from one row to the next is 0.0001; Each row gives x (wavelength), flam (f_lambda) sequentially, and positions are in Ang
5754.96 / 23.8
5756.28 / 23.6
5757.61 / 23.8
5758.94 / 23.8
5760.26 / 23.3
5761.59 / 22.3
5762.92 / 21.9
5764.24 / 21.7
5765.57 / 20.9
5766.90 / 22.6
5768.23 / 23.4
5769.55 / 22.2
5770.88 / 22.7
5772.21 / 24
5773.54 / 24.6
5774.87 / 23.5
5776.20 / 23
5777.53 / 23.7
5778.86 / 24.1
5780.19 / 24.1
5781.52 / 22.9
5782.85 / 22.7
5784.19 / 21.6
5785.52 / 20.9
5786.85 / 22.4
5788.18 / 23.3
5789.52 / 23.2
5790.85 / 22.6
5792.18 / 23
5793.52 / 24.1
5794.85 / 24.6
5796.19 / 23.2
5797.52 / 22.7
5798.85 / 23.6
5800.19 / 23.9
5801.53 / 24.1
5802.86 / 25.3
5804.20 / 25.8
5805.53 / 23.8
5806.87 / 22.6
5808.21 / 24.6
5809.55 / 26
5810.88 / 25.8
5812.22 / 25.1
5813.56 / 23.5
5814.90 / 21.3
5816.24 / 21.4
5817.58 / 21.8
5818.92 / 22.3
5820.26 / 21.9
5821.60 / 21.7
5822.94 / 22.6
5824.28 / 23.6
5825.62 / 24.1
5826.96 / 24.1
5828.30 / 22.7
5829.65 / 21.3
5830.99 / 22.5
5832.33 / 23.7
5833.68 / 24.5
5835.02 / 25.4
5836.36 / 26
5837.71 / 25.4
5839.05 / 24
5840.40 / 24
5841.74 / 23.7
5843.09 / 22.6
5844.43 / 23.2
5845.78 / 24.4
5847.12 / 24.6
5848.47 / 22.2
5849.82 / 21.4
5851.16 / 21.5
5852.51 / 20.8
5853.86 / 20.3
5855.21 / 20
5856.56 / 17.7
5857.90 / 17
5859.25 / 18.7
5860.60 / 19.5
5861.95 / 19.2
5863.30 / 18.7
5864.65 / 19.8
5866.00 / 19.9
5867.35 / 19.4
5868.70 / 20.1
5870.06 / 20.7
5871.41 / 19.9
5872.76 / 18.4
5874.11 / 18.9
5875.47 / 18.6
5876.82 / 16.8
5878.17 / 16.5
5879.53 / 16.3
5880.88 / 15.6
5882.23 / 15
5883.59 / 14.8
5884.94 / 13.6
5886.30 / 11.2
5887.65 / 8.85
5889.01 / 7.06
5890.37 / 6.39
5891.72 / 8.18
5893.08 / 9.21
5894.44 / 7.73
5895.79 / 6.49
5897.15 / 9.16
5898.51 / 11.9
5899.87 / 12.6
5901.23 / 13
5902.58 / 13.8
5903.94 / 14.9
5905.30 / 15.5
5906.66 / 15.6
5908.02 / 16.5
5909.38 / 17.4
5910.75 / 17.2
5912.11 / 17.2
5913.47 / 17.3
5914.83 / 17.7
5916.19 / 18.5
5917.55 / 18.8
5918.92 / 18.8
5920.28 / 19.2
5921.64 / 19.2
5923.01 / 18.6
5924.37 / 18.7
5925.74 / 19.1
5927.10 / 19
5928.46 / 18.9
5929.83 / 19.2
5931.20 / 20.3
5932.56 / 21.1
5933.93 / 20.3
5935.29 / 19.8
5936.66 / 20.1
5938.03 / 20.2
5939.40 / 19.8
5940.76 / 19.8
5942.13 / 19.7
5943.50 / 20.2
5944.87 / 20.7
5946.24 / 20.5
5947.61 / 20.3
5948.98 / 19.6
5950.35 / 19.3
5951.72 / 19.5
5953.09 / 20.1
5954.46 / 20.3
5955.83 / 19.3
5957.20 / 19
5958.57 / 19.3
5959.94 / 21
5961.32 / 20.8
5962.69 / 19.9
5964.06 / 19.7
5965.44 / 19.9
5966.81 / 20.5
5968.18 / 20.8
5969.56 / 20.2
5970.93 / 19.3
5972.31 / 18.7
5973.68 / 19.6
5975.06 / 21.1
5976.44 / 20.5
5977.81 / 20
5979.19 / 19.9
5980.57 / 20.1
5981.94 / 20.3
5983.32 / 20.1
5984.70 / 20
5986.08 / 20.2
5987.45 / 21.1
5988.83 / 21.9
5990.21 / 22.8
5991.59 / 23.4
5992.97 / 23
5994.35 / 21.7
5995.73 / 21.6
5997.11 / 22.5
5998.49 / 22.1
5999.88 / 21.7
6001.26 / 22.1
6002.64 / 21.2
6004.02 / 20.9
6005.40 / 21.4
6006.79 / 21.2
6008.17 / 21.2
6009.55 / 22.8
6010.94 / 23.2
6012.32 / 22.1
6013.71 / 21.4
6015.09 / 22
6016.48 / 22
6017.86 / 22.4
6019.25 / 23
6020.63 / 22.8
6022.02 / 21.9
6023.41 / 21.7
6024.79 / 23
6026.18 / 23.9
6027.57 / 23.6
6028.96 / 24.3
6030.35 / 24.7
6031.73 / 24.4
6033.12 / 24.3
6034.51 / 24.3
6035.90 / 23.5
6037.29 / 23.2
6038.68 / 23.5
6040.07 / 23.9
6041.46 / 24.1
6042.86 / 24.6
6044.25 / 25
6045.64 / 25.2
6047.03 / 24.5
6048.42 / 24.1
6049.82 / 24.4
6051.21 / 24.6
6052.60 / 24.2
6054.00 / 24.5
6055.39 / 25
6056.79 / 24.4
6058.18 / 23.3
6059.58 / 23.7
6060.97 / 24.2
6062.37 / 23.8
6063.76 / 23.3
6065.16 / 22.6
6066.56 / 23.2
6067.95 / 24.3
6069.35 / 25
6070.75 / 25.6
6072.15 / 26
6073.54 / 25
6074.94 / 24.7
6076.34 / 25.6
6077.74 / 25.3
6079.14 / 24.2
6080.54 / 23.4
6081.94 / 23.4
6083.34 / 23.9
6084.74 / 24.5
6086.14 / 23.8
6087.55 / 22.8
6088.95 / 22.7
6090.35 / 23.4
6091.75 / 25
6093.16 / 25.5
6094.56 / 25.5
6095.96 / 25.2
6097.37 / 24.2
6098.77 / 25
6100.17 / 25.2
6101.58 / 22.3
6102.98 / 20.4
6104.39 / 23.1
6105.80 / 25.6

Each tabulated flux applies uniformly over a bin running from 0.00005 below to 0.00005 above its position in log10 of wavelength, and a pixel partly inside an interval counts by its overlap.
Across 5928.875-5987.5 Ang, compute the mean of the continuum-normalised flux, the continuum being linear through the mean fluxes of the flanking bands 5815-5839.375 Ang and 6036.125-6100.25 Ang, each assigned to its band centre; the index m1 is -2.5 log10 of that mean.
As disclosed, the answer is 0.19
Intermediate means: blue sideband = 23.2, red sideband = 24.3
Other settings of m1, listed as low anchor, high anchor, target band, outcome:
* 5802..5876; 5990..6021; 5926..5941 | 0.117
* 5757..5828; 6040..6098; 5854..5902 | 0.483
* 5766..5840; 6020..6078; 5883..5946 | 0.430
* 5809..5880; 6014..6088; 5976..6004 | 0.094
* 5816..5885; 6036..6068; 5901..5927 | 0.254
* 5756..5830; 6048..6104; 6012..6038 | 0.042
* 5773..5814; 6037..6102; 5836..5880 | 0.159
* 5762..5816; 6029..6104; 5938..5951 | 0.190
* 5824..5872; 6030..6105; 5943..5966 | 0.152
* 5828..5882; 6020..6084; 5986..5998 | 0.046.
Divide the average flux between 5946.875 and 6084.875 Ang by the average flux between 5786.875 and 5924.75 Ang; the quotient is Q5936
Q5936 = 1.1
